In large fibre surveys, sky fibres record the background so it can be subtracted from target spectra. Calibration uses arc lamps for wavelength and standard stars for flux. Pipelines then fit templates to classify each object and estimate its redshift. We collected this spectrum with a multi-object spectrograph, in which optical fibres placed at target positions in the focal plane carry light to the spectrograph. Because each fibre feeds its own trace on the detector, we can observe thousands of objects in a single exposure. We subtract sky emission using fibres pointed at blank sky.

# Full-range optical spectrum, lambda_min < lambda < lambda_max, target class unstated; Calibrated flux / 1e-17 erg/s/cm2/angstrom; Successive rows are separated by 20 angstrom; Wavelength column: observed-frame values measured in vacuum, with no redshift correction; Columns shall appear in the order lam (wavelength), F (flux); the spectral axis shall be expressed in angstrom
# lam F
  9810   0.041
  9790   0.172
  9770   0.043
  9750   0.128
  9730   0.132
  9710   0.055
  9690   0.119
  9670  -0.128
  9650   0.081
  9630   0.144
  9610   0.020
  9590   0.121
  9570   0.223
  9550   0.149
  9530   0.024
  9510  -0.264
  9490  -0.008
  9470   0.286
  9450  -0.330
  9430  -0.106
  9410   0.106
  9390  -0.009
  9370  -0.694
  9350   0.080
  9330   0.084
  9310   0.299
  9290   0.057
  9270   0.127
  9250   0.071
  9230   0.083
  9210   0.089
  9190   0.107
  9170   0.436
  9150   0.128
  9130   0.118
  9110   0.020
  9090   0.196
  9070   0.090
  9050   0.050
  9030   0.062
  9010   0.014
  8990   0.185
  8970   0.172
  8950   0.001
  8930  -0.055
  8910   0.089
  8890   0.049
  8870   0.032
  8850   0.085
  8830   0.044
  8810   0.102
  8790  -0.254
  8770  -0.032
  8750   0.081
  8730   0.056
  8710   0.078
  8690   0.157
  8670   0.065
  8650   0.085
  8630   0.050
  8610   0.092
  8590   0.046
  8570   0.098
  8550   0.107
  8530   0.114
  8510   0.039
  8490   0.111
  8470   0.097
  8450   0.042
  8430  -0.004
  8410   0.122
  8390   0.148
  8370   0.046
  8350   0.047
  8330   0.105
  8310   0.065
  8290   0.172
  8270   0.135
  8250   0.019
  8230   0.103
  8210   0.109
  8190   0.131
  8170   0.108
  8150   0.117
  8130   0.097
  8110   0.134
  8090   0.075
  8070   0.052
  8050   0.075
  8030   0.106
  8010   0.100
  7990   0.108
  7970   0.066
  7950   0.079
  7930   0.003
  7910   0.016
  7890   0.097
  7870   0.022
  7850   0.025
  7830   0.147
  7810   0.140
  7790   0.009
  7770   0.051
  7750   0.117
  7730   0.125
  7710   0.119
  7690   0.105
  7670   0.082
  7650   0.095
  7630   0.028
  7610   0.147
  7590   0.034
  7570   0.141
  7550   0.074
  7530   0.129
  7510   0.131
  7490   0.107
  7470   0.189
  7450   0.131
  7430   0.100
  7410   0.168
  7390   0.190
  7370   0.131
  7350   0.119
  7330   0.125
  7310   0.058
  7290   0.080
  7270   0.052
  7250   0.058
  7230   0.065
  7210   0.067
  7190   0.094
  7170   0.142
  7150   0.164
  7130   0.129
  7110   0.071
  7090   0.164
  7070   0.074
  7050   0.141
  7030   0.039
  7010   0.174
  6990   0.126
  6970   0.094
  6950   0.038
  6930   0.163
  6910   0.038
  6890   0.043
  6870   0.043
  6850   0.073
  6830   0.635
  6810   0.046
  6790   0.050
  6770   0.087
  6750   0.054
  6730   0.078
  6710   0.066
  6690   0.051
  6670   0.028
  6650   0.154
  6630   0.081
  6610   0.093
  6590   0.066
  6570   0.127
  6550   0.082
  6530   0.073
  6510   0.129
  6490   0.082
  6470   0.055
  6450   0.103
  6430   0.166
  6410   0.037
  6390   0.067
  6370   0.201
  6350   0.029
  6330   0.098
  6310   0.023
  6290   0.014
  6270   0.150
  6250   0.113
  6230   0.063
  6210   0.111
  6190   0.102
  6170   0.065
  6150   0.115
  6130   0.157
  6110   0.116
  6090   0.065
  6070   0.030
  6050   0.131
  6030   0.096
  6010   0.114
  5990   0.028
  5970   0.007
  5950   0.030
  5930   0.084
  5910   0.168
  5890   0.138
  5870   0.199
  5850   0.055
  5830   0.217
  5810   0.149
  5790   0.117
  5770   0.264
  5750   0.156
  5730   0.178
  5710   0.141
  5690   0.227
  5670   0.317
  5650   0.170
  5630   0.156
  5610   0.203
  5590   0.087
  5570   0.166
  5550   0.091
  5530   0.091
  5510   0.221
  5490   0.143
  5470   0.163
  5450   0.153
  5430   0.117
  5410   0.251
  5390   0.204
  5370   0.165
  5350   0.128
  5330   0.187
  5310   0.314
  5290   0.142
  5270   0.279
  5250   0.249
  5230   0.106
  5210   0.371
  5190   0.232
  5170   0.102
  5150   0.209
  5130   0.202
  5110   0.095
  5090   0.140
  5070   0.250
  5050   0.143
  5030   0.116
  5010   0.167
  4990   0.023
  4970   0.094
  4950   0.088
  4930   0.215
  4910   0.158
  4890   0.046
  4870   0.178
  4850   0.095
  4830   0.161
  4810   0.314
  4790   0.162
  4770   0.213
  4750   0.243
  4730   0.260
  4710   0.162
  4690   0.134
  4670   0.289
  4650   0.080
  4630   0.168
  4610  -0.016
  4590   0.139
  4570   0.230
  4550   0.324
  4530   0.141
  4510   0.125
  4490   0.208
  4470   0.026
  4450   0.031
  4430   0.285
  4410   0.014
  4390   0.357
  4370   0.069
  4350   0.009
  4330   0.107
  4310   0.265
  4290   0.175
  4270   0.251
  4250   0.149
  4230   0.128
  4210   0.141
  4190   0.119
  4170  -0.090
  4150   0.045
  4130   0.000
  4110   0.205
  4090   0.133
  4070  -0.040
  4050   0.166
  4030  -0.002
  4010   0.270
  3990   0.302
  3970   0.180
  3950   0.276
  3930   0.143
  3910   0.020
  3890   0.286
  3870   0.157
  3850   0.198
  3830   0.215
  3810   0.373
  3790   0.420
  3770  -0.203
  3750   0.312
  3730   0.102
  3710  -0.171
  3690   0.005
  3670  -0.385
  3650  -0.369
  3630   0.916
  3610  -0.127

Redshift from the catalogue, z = 0.832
